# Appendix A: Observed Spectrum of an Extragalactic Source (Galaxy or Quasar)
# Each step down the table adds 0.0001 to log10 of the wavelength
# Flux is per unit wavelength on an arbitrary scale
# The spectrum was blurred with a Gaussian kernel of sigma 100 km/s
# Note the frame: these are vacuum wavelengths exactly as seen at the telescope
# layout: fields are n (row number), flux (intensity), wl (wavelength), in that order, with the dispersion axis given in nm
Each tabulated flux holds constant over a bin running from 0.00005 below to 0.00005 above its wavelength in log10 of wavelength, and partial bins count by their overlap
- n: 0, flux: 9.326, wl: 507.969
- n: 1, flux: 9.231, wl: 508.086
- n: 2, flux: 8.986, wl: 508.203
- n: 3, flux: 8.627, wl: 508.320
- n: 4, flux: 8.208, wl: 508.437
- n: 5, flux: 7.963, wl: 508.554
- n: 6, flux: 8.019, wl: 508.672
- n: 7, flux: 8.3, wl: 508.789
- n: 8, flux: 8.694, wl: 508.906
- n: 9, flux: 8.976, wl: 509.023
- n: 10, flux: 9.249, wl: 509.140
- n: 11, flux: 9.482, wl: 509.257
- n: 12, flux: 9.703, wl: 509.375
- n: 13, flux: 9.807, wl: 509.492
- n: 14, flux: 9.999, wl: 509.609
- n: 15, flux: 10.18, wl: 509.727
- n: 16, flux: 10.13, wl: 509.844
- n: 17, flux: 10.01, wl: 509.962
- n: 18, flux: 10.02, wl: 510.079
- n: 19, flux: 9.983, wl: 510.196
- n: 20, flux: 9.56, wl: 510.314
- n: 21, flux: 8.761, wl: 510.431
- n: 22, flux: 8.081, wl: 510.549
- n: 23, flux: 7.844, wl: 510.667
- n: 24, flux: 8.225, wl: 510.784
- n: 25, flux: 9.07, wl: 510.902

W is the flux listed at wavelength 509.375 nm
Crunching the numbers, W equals 9.703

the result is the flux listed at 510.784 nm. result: 8.225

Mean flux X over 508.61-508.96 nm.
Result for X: 8.32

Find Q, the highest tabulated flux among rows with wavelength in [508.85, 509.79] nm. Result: 10.18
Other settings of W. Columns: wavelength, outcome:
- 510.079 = 10.02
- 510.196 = 9.983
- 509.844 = 10.13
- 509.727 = 10.18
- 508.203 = 8.986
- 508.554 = 7.963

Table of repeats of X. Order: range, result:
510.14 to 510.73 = 8.83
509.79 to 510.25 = 10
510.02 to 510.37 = 9.87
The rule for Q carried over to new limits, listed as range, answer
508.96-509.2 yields 9.249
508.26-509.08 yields 8.976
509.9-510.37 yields 10.02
